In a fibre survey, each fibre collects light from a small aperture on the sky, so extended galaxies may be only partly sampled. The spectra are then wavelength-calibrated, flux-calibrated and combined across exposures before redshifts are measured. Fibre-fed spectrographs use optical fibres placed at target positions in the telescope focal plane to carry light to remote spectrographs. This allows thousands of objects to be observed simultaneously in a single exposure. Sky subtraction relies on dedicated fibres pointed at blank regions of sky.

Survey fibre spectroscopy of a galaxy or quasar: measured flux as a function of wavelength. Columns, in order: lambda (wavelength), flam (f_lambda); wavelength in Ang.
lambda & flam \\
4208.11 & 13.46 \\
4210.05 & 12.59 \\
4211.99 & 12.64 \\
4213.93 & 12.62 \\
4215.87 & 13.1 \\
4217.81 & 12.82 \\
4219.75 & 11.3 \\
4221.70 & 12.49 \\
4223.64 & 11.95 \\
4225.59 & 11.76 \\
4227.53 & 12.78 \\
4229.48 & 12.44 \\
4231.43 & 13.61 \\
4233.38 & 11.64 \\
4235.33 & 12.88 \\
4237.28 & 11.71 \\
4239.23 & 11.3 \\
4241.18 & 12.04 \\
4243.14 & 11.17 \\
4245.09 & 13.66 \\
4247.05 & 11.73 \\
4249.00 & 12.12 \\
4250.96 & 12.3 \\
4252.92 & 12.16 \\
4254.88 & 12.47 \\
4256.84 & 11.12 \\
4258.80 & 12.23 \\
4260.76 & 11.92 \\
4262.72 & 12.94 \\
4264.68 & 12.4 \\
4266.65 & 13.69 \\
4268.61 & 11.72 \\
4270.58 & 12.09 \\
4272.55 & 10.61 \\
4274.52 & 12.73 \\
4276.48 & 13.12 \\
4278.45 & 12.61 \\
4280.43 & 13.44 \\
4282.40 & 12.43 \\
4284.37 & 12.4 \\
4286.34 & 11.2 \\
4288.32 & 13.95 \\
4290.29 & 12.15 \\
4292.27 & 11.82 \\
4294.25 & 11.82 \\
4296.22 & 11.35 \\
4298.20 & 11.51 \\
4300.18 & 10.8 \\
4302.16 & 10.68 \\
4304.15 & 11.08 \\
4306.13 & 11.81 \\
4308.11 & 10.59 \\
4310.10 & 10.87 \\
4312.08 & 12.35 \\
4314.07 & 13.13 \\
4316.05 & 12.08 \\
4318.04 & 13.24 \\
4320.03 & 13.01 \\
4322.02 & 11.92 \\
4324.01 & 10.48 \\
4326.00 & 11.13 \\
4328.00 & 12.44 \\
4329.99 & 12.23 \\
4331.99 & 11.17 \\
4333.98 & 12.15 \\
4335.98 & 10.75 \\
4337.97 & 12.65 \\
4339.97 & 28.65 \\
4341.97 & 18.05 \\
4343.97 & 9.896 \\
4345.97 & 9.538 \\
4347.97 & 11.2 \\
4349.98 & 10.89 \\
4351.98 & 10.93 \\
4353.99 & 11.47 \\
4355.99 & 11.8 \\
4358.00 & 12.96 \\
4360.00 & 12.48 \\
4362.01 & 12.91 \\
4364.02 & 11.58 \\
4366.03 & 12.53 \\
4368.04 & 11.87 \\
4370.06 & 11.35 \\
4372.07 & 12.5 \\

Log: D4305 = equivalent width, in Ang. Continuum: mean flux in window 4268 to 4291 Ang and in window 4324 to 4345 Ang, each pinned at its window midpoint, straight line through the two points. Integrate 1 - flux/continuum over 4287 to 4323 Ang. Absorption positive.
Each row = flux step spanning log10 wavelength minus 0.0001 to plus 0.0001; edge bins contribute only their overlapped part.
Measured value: 3.1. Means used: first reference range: 12.4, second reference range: 13.7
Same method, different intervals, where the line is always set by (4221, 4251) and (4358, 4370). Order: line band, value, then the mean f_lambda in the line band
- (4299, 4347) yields -1.11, 12.5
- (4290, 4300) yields 0.50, 11.6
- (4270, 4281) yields -0.16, 12.4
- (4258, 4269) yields -0.27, 12.5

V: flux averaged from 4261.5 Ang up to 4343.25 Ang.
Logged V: 12.6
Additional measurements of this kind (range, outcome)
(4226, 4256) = 12.3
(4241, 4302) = 12.2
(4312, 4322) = 12.7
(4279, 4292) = 12.5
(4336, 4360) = 13.3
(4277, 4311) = 11.8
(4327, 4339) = 11.9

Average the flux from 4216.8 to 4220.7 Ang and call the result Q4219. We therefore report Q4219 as 12.1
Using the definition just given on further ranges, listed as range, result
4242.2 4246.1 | 12.4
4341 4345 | 13.9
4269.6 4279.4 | 12.2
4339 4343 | 23.2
